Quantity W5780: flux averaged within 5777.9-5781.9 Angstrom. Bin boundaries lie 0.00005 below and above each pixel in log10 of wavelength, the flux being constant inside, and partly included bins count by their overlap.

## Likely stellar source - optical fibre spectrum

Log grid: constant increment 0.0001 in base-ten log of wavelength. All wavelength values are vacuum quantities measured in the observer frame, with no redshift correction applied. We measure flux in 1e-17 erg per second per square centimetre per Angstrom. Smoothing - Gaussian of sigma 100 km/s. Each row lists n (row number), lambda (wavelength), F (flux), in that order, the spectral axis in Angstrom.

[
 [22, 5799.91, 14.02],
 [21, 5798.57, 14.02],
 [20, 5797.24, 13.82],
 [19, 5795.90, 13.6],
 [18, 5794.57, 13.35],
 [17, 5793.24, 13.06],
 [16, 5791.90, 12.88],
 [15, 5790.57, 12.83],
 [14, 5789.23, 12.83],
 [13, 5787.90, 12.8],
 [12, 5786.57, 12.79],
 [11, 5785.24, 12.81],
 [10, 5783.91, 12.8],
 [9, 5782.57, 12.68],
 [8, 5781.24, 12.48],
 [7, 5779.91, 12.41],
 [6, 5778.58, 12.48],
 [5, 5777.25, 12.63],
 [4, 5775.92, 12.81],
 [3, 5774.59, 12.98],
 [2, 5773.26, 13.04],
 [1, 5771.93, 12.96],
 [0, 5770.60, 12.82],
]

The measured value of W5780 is 12.5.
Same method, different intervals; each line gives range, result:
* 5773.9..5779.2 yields 12.7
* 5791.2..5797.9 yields 13.3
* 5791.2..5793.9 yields 13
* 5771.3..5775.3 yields 13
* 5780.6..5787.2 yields 12.7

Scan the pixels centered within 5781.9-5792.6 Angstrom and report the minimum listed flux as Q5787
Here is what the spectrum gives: 12.68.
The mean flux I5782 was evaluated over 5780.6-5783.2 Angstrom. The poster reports 12.6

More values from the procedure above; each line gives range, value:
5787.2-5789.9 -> 12.8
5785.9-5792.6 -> 12.8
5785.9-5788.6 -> 12.8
